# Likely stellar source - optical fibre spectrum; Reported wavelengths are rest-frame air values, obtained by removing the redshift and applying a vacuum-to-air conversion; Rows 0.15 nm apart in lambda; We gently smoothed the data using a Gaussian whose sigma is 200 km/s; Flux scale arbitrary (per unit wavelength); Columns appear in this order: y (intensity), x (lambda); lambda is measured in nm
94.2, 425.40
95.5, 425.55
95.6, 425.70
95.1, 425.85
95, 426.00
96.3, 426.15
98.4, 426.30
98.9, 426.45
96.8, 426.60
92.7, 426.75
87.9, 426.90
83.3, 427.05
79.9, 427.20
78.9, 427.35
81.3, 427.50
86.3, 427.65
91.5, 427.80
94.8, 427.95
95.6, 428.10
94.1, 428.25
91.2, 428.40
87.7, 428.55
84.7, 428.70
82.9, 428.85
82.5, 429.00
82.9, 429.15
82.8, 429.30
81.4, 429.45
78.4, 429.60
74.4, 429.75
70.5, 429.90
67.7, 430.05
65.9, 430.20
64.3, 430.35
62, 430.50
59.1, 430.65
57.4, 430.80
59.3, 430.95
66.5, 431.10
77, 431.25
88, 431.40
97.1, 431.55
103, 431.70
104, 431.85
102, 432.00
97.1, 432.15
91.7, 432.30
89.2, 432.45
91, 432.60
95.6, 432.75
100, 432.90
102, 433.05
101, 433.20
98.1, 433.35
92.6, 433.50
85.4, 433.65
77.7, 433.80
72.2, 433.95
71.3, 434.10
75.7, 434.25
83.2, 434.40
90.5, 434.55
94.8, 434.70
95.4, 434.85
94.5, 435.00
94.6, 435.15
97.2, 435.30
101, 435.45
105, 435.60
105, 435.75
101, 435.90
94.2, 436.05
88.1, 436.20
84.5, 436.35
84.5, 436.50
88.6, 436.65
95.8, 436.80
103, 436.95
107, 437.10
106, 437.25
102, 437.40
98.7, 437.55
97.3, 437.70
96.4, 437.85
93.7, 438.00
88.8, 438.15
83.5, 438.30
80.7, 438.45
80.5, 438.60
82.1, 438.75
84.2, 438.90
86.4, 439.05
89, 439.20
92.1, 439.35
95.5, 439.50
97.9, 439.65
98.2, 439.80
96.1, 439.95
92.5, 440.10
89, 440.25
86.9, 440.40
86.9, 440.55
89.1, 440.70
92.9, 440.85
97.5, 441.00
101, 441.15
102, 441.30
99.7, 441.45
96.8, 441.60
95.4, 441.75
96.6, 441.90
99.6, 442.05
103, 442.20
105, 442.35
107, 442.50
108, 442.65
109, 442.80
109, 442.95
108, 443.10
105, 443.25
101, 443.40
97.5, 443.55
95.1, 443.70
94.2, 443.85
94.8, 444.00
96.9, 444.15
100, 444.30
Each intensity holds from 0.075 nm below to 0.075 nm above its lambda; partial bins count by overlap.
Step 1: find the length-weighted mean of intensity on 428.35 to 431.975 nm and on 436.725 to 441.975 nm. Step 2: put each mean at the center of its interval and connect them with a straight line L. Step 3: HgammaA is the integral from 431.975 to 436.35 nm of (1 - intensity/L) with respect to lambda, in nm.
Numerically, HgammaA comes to -0.39 nm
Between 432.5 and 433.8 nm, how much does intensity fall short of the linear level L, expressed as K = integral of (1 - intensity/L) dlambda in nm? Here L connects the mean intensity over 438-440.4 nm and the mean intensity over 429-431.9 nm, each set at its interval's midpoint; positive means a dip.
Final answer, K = -0.24 nm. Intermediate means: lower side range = 75.8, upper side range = 89.2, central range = 94.5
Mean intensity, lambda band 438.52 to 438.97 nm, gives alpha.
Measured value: 82.2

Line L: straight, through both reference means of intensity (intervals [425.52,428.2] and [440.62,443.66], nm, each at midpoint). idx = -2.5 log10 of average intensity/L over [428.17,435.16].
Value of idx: 0.12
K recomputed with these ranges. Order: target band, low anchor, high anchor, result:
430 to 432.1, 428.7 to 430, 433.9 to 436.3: 0.16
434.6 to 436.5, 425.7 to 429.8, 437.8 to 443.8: -0.07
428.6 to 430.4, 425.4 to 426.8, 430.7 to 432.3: 0.25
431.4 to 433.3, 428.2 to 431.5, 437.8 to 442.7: -0.42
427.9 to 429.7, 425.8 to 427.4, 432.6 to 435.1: 0.09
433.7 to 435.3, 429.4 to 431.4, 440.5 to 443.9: -0.12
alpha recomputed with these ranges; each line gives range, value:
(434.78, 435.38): 95.5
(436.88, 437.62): 103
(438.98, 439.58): 90.8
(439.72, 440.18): 95.6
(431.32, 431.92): 97.8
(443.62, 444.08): 94.8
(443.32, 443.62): 99.4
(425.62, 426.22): 95.5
